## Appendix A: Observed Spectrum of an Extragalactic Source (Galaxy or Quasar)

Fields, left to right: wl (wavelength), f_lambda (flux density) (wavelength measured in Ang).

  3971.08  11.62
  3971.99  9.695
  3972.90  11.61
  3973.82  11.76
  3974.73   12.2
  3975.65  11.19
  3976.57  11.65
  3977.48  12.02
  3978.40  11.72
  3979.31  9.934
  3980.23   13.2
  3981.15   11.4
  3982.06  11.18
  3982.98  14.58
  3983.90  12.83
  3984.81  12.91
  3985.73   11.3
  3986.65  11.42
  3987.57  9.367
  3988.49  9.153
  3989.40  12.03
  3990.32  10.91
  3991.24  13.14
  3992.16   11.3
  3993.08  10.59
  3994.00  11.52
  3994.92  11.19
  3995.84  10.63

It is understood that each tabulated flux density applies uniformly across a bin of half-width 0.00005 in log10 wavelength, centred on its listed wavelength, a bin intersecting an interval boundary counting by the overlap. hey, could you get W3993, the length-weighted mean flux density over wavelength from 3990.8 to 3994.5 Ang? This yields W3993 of 11.6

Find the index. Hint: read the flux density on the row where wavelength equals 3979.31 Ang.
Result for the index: 9.934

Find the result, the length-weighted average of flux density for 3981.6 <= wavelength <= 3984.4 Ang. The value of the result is 12.9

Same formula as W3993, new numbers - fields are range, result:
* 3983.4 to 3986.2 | 12.4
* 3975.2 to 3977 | 11.4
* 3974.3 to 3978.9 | 11.7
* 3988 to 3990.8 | 10.7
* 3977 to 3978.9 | 11.9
